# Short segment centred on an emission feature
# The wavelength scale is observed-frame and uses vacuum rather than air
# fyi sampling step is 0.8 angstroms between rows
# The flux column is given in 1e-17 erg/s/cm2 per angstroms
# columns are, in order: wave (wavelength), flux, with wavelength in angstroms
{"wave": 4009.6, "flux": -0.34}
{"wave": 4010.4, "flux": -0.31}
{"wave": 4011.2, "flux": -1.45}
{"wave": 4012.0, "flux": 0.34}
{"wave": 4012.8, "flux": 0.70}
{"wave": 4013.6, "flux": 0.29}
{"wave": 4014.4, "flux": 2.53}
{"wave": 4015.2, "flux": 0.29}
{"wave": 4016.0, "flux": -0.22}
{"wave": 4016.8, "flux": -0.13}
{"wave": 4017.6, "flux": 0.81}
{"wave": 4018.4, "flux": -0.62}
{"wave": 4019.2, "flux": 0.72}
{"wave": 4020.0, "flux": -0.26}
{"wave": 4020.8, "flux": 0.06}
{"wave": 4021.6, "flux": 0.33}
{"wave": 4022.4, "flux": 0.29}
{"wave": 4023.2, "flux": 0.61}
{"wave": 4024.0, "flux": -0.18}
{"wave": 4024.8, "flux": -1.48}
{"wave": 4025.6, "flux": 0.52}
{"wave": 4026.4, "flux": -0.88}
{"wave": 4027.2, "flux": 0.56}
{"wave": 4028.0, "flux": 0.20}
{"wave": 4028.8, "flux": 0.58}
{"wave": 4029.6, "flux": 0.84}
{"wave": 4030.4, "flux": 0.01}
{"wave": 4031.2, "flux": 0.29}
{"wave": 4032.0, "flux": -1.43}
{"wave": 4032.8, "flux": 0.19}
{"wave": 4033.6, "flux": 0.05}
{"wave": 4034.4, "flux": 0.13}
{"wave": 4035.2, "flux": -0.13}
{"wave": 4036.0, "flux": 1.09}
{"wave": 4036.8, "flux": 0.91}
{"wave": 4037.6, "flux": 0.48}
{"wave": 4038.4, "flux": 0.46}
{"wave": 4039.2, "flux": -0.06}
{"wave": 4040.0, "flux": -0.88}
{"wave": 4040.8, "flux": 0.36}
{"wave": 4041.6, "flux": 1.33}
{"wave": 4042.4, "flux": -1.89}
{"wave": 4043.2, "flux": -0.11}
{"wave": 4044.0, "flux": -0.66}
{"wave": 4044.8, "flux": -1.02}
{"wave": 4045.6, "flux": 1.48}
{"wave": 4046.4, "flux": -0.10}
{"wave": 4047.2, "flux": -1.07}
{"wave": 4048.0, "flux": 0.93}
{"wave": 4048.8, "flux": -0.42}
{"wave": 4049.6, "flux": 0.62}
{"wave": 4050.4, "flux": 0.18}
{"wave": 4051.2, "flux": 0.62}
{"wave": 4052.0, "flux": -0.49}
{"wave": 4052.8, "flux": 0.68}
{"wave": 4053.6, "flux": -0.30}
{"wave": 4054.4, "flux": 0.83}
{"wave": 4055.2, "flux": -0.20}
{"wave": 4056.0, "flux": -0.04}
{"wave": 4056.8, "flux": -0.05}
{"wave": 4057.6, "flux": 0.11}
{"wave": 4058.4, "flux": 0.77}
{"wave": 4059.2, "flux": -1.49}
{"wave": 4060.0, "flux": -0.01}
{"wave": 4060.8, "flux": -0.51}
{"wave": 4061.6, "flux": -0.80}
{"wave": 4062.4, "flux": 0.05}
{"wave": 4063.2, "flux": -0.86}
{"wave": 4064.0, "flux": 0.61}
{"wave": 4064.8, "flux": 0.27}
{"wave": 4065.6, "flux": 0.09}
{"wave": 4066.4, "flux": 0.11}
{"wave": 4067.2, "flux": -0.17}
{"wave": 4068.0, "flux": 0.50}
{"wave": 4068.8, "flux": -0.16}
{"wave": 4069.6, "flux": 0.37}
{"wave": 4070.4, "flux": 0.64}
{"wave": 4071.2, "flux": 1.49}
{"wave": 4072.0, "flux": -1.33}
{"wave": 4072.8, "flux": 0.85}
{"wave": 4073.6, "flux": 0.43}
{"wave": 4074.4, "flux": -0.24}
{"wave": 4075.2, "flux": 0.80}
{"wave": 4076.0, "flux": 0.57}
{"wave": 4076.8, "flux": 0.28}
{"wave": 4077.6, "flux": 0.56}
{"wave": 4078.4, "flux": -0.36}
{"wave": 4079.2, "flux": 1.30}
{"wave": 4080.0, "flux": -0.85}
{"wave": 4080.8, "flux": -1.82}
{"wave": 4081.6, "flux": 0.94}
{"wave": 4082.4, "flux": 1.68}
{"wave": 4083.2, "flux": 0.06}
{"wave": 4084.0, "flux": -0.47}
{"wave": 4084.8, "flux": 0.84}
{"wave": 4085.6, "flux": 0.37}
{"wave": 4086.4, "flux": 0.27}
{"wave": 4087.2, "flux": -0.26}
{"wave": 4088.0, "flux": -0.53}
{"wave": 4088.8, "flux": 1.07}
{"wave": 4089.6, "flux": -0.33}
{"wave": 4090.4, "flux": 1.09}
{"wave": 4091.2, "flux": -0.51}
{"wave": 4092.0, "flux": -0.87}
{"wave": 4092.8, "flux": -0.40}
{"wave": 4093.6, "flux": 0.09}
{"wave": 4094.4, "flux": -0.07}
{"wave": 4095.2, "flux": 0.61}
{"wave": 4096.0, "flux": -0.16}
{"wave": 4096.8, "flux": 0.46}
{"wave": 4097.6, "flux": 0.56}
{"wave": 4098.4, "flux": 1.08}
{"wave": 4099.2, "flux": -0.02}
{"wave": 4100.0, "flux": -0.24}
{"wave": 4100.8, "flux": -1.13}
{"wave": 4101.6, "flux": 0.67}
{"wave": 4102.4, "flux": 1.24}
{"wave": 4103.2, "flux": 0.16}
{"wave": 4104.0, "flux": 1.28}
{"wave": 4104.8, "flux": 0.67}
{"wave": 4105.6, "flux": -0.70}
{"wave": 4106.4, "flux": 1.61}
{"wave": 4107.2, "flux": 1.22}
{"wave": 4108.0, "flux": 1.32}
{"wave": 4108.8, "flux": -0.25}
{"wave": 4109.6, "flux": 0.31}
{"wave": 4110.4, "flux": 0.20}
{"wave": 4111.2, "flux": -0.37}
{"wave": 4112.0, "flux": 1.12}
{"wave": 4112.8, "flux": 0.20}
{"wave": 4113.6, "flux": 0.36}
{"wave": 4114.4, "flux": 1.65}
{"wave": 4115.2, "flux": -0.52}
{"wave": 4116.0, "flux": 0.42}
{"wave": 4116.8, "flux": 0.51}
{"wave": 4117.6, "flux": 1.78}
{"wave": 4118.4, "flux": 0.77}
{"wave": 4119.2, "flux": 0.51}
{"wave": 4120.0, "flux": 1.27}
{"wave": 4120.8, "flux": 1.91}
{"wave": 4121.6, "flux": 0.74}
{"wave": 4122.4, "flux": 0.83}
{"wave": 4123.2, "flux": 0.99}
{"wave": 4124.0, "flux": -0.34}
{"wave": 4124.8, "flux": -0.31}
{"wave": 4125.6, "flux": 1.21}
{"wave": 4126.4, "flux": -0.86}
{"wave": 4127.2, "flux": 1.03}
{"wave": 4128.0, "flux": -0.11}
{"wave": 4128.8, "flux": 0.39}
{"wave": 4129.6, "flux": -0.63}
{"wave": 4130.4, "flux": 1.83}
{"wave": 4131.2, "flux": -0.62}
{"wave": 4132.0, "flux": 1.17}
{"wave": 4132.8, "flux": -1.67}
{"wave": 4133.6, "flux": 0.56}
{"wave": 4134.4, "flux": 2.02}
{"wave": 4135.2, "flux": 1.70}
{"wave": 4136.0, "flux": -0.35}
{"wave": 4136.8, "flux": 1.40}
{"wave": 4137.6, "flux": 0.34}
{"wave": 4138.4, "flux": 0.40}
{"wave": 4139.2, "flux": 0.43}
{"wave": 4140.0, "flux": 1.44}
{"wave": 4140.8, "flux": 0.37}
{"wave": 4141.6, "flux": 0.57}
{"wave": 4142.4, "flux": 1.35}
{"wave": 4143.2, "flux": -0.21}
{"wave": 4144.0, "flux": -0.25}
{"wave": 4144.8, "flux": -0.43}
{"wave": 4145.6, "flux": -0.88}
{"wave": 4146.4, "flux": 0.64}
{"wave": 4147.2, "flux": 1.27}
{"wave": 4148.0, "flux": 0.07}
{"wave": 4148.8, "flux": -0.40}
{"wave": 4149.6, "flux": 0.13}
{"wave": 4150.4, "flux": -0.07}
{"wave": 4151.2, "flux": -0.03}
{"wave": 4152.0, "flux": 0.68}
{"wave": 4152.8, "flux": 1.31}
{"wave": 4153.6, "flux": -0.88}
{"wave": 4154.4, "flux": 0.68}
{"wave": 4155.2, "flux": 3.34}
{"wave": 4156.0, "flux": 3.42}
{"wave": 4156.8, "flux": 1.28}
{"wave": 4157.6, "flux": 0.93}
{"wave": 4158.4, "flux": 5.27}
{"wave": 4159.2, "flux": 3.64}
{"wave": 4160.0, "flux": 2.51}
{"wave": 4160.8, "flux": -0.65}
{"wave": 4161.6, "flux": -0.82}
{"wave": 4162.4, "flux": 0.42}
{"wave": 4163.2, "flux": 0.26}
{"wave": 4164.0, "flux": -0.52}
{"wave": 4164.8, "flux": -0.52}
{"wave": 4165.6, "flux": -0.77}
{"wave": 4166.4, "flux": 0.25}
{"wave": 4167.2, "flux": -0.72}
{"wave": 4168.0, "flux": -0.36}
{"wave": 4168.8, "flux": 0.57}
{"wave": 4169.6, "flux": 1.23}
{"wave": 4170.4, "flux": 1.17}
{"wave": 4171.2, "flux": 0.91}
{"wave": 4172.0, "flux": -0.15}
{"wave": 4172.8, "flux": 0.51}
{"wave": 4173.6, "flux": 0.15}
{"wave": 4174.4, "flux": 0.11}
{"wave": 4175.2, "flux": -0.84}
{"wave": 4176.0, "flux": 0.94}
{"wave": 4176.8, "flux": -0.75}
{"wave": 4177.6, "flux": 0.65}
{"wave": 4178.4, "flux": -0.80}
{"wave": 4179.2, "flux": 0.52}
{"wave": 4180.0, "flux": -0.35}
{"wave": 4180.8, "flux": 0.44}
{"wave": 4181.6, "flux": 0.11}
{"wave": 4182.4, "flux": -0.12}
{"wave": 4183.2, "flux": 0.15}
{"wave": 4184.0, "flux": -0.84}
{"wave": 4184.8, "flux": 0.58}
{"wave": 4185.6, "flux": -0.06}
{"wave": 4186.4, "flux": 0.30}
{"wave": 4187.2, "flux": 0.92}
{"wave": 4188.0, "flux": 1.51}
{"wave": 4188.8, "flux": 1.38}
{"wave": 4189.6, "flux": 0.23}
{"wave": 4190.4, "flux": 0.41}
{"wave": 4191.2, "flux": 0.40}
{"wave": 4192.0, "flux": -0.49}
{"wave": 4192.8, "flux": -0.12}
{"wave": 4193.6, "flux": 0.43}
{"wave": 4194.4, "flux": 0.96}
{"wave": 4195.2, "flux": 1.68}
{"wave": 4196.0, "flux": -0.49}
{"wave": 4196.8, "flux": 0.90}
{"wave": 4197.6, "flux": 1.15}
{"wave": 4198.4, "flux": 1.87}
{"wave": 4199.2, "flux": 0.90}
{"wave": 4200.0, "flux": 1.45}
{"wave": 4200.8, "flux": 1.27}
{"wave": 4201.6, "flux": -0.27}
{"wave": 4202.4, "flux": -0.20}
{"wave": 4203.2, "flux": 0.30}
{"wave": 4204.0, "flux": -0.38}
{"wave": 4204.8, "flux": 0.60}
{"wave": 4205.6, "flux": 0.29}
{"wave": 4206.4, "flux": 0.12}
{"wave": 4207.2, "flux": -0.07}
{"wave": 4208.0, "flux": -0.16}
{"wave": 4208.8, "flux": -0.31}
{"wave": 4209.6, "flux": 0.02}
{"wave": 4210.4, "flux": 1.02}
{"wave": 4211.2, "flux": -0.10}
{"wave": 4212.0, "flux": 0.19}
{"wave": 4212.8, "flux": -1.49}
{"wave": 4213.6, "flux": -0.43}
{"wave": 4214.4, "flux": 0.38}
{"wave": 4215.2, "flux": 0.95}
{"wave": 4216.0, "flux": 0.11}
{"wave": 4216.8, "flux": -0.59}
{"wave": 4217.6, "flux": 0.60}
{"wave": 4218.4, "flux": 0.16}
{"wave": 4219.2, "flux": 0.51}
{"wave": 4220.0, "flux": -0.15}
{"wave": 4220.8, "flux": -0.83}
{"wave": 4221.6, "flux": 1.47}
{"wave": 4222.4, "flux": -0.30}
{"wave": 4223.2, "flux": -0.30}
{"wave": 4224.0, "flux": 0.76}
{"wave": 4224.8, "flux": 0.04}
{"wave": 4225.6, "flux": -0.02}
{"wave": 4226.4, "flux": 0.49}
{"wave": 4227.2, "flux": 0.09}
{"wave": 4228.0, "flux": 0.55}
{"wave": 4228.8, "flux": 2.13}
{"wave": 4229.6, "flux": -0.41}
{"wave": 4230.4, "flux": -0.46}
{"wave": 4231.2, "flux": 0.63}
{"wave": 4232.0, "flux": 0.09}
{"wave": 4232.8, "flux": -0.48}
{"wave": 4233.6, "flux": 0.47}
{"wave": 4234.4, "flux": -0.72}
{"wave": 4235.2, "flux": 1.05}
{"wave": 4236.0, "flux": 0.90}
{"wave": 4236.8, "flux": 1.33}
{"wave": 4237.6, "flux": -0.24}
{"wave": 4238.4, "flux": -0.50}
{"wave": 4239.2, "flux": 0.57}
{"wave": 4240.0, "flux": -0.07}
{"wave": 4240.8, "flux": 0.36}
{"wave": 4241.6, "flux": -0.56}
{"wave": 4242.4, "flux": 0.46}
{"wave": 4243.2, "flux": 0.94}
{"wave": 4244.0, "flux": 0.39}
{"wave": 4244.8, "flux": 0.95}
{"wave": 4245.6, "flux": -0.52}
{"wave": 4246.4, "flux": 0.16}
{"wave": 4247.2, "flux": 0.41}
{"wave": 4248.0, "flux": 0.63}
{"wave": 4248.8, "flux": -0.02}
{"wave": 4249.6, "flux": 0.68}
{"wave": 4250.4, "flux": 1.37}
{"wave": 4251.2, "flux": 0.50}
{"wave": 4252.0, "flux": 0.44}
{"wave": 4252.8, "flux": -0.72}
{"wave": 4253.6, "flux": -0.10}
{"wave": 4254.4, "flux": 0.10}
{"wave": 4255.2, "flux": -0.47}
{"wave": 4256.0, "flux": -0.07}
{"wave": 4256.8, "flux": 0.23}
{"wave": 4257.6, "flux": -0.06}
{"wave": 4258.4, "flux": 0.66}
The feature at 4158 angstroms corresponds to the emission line [O II]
